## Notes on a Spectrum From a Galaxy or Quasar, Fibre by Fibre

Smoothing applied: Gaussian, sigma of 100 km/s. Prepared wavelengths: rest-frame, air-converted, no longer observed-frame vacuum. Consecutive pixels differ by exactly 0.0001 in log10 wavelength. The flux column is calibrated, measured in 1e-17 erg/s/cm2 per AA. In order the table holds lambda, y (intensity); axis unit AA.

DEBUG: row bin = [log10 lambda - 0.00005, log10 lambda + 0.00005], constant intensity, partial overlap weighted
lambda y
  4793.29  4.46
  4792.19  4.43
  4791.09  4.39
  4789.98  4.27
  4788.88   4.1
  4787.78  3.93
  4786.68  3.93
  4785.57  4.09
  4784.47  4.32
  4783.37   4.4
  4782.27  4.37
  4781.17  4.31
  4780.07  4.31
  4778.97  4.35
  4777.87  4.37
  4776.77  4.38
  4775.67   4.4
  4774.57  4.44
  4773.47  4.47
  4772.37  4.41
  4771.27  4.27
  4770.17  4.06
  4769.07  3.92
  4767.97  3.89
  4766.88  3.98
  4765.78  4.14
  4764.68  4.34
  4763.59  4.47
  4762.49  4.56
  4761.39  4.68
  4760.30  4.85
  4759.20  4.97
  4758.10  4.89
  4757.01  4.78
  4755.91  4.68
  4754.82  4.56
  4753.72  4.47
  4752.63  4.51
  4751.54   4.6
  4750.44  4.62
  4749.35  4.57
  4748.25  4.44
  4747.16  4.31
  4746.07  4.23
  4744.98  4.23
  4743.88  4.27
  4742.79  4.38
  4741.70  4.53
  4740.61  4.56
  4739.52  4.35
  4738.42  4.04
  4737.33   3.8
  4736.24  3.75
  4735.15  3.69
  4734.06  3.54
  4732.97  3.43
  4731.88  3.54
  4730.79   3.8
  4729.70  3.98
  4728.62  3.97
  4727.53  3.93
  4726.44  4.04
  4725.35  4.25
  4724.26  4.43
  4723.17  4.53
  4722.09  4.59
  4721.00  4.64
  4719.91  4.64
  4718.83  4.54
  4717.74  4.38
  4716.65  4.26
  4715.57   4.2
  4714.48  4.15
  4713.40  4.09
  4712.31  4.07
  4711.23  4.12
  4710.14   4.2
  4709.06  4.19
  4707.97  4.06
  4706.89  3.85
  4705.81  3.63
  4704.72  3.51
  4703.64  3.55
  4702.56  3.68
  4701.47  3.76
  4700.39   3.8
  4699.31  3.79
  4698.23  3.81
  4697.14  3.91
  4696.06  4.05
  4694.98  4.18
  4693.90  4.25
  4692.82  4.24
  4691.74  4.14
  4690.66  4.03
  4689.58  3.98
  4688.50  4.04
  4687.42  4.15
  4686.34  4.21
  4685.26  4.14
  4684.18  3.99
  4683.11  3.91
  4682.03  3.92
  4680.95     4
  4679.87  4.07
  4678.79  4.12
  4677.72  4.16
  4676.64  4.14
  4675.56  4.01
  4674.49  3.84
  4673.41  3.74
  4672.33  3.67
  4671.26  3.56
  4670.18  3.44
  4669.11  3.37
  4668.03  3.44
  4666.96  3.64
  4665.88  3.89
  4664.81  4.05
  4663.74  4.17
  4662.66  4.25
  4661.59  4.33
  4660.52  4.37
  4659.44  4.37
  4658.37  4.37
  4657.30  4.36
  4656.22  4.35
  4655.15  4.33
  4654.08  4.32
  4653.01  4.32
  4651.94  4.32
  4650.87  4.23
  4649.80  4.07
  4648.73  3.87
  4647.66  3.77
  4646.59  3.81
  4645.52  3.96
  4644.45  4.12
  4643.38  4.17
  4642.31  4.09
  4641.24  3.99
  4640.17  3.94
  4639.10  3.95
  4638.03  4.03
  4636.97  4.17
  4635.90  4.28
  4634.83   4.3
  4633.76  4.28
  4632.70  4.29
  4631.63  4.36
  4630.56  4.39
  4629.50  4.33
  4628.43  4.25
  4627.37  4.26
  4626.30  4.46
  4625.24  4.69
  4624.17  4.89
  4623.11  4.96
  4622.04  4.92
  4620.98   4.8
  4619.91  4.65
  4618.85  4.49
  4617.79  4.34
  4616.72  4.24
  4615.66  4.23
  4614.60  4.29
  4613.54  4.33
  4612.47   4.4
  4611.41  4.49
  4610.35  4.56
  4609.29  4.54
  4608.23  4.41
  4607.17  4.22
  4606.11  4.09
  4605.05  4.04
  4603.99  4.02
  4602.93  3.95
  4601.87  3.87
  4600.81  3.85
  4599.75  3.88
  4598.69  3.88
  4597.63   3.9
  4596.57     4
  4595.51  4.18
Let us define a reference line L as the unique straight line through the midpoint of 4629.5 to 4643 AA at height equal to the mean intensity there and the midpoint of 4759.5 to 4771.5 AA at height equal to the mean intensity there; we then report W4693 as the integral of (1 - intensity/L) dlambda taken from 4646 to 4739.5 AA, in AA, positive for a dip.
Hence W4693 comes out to 4.5 AA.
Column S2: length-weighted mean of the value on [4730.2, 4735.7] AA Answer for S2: 3.6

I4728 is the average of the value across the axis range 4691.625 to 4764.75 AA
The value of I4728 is 4.2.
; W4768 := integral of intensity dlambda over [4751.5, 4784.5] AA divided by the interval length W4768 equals 4.42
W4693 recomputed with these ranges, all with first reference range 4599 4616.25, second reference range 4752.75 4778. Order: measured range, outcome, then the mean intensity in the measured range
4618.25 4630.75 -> -1.1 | 4.6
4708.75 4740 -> 1.9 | 4.11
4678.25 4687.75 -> 0.6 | 4.06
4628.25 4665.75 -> 0.6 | 4.18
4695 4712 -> 1.8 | 3.87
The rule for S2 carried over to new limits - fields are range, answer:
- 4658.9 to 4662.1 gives 4.36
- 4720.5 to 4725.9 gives 4.49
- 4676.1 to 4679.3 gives 4.14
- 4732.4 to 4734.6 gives 3.48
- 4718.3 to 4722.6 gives 4.6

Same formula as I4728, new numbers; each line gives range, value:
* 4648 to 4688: 4.04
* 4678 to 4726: 4.09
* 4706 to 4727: 4.26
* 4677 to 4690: 4.06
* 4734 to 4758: 4.34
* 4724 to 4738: 3.85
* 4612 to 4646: 4.34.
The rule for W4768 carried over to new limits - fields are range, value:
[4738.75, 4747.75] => 4.35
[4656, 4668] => 4.16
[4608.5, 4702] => 4.15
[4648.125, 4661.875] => 4.28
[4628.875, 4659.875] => 4.18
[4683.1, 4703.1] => 4.01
